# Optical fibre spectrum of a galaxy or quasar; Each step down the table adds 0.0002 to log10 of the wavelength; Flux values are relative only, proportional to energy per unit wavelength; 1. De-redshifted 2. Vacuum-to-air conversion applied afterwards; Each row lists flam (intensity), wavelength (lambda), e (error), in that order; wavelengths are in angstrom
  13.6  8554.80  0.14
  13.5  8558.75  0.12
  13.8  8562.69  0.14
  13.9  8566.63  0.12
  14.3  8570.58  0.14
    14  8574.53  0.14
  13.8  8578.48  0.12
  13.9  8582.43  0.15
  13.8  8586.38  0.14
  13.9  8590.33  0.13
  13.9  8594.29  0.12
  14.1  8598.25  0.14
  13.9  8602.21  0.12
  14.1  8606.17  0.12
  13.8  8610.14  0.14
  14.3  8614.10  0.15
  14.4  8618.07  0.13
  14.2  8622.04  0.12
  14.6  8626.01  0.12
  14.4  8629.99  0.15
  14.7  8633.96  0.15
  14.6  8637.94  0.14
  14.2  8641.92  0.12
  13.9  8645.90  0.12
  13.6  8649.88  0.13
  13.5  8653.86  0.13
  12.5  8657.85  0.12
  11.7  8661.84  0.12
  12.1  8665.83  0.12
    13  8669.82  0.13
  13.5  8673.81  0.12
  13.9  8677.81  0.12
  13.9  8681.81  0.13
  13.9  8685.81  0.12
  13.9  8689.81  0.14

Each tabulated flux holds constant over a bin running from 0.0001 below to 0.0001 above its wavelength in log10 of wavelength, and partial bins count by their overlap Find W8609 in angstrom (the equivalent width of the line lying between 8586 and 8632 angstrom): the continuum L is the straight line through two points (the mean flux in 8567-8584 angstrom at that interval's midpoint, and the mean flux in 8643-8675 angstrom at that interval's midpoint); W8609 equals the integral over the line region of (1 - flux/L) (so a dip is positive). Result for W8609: -1.8 angstrom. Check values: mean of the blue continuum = 14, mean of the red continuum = 13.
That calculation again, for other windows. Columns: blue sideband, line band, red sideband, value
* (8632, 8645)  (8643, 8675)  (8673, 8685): 2.5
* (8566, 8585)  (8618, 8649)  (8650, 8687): -2.1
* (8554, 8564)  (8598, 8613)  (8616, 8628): 0.2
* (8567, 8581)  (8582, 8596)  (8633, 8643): 0.2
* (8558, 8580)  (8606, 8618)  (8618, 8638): 0.2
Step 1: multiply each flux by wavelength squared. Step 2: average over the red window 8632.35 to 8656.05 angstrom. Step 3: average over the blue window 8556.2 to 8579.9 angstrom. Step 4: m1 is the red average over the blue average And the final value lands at 1.03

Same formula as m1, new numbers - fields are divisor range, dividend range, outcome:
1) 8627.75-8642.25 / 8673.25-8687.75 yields 0.96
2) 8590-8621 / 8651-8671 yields 0.91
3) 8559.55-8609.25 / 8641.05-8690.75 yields 0.97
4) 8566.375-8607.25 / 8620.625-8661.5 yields 1.01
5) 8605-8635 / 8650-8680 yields 0.91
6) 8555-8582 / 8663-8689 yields 0.99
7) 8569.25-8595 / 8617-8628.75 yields 1.04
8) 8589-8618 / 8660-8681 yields 0.93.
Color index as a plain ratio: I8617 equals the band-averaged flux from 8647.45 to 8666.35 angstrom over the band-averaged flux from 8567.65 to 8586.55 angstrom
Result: 0.91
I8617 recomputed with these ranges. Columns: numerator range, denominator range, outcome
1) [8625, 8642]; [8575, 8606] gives 1.04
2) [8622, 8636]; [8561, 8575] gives 1.04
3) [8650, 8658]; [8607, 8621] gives 0.94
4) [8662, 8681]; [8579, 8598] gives 0.94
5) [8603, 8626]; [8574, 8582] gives 1.02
